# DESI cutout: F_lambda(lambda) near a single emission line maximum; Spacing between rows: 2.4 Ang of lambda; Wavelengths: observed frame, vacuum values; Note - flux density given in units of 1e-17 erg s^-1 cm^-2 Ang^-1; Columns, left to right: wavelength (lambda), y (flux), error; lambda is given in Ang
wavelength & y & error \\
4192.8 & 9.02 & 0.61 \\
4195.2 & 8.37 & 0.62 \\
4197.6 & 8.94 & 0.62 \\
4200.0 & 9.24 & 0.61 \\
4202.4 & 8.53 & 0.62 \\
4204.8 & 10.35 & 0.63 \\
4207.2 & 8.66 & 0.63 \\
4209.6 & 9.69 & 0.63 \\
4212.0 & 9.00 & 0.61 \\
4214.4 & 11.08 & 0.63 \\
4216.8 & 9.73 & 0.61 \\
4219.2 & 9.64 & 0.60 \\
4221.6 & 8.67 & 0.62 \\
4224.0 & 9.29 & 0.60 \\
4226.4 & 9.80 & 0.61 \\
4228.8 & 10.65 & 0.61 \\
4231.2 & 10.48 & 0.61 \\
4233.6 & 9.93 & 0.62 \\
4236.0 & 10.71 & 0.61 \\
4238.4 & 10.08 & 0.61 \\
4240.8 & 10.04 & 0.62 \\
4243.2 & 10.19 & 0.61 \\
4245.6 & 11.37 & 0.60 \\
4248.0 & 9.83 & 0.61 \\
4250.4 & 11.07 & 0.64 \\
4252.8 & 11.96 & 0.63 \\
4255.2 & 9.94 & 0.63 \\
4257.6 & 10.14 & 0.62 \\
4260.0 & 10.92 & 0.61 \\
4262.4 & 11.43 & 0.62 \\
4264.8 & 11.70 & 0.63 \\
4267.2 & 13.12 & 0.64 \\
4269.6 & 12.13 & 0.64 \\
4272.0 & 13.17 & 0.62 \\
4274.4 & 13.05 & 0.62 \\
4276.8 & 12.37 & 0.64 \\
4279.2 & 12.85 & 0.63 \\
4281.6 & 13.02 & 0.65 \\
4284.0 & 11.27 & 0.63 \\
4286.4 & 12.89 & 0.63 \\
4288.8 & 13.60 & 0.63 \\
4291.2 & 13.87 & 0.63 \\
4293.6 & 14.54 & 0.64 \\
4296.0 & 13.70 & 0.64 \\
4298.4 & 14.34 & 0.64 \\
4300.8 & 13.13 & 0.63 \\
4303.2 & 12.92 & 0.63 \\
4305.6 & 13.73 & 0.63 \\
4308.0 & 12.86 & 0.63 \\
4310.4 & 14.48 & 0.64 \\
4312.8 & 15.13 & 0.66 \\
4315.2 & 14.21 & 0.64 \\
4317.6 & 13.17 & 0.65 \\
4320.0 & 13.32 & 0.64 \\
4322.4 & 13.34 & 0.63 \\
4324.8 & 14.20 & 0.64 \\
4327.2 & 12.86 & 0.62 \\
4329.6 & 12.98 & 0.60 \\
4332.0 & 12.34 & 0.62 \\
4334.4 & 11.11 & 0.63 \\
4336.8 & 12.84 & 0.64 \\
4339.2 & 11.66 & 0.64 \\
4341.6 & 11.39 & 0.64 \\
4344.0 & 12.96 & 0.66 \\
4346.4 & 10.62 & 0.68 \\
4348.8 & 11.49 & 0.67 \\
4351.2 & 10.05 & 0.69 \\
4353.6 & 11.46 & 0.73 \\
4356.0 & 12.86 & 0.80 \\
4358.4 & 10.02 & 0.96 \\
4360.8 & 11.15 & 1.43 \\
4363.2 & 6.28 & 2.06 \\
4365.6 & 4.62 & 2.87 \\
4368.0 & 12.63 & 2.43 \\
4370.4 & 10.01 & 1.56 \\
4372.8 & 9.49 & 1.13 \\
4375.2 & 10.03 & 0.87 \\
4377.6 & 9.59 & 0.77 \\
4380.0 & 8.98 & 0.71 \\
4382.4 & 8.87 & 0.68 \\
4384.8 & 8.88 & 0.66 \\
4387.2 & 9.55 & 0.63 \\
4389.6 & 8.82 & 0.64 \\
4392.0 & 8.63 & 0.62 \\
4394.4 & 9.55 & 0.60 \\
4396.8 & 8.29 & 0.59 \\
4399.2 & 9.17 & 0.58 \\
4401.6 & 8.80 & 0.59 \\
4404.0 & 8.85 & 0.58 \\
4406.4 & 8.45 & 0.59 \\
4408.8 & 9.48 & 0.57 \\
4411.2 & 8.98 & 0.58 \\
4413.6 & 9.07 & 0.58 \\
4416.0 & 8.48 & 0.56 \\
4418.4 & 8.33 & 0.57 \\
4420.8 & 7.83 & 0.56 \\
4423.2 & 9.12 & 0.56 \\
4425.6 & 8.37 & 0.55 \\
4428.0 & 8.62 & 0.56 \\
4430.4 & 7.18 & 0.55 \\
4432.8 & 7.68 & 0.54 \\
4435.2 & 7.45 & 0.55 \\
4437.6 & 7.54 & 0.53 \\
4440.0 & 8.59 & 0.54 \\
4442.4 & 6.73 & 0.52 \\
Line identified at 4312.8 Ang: C III]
